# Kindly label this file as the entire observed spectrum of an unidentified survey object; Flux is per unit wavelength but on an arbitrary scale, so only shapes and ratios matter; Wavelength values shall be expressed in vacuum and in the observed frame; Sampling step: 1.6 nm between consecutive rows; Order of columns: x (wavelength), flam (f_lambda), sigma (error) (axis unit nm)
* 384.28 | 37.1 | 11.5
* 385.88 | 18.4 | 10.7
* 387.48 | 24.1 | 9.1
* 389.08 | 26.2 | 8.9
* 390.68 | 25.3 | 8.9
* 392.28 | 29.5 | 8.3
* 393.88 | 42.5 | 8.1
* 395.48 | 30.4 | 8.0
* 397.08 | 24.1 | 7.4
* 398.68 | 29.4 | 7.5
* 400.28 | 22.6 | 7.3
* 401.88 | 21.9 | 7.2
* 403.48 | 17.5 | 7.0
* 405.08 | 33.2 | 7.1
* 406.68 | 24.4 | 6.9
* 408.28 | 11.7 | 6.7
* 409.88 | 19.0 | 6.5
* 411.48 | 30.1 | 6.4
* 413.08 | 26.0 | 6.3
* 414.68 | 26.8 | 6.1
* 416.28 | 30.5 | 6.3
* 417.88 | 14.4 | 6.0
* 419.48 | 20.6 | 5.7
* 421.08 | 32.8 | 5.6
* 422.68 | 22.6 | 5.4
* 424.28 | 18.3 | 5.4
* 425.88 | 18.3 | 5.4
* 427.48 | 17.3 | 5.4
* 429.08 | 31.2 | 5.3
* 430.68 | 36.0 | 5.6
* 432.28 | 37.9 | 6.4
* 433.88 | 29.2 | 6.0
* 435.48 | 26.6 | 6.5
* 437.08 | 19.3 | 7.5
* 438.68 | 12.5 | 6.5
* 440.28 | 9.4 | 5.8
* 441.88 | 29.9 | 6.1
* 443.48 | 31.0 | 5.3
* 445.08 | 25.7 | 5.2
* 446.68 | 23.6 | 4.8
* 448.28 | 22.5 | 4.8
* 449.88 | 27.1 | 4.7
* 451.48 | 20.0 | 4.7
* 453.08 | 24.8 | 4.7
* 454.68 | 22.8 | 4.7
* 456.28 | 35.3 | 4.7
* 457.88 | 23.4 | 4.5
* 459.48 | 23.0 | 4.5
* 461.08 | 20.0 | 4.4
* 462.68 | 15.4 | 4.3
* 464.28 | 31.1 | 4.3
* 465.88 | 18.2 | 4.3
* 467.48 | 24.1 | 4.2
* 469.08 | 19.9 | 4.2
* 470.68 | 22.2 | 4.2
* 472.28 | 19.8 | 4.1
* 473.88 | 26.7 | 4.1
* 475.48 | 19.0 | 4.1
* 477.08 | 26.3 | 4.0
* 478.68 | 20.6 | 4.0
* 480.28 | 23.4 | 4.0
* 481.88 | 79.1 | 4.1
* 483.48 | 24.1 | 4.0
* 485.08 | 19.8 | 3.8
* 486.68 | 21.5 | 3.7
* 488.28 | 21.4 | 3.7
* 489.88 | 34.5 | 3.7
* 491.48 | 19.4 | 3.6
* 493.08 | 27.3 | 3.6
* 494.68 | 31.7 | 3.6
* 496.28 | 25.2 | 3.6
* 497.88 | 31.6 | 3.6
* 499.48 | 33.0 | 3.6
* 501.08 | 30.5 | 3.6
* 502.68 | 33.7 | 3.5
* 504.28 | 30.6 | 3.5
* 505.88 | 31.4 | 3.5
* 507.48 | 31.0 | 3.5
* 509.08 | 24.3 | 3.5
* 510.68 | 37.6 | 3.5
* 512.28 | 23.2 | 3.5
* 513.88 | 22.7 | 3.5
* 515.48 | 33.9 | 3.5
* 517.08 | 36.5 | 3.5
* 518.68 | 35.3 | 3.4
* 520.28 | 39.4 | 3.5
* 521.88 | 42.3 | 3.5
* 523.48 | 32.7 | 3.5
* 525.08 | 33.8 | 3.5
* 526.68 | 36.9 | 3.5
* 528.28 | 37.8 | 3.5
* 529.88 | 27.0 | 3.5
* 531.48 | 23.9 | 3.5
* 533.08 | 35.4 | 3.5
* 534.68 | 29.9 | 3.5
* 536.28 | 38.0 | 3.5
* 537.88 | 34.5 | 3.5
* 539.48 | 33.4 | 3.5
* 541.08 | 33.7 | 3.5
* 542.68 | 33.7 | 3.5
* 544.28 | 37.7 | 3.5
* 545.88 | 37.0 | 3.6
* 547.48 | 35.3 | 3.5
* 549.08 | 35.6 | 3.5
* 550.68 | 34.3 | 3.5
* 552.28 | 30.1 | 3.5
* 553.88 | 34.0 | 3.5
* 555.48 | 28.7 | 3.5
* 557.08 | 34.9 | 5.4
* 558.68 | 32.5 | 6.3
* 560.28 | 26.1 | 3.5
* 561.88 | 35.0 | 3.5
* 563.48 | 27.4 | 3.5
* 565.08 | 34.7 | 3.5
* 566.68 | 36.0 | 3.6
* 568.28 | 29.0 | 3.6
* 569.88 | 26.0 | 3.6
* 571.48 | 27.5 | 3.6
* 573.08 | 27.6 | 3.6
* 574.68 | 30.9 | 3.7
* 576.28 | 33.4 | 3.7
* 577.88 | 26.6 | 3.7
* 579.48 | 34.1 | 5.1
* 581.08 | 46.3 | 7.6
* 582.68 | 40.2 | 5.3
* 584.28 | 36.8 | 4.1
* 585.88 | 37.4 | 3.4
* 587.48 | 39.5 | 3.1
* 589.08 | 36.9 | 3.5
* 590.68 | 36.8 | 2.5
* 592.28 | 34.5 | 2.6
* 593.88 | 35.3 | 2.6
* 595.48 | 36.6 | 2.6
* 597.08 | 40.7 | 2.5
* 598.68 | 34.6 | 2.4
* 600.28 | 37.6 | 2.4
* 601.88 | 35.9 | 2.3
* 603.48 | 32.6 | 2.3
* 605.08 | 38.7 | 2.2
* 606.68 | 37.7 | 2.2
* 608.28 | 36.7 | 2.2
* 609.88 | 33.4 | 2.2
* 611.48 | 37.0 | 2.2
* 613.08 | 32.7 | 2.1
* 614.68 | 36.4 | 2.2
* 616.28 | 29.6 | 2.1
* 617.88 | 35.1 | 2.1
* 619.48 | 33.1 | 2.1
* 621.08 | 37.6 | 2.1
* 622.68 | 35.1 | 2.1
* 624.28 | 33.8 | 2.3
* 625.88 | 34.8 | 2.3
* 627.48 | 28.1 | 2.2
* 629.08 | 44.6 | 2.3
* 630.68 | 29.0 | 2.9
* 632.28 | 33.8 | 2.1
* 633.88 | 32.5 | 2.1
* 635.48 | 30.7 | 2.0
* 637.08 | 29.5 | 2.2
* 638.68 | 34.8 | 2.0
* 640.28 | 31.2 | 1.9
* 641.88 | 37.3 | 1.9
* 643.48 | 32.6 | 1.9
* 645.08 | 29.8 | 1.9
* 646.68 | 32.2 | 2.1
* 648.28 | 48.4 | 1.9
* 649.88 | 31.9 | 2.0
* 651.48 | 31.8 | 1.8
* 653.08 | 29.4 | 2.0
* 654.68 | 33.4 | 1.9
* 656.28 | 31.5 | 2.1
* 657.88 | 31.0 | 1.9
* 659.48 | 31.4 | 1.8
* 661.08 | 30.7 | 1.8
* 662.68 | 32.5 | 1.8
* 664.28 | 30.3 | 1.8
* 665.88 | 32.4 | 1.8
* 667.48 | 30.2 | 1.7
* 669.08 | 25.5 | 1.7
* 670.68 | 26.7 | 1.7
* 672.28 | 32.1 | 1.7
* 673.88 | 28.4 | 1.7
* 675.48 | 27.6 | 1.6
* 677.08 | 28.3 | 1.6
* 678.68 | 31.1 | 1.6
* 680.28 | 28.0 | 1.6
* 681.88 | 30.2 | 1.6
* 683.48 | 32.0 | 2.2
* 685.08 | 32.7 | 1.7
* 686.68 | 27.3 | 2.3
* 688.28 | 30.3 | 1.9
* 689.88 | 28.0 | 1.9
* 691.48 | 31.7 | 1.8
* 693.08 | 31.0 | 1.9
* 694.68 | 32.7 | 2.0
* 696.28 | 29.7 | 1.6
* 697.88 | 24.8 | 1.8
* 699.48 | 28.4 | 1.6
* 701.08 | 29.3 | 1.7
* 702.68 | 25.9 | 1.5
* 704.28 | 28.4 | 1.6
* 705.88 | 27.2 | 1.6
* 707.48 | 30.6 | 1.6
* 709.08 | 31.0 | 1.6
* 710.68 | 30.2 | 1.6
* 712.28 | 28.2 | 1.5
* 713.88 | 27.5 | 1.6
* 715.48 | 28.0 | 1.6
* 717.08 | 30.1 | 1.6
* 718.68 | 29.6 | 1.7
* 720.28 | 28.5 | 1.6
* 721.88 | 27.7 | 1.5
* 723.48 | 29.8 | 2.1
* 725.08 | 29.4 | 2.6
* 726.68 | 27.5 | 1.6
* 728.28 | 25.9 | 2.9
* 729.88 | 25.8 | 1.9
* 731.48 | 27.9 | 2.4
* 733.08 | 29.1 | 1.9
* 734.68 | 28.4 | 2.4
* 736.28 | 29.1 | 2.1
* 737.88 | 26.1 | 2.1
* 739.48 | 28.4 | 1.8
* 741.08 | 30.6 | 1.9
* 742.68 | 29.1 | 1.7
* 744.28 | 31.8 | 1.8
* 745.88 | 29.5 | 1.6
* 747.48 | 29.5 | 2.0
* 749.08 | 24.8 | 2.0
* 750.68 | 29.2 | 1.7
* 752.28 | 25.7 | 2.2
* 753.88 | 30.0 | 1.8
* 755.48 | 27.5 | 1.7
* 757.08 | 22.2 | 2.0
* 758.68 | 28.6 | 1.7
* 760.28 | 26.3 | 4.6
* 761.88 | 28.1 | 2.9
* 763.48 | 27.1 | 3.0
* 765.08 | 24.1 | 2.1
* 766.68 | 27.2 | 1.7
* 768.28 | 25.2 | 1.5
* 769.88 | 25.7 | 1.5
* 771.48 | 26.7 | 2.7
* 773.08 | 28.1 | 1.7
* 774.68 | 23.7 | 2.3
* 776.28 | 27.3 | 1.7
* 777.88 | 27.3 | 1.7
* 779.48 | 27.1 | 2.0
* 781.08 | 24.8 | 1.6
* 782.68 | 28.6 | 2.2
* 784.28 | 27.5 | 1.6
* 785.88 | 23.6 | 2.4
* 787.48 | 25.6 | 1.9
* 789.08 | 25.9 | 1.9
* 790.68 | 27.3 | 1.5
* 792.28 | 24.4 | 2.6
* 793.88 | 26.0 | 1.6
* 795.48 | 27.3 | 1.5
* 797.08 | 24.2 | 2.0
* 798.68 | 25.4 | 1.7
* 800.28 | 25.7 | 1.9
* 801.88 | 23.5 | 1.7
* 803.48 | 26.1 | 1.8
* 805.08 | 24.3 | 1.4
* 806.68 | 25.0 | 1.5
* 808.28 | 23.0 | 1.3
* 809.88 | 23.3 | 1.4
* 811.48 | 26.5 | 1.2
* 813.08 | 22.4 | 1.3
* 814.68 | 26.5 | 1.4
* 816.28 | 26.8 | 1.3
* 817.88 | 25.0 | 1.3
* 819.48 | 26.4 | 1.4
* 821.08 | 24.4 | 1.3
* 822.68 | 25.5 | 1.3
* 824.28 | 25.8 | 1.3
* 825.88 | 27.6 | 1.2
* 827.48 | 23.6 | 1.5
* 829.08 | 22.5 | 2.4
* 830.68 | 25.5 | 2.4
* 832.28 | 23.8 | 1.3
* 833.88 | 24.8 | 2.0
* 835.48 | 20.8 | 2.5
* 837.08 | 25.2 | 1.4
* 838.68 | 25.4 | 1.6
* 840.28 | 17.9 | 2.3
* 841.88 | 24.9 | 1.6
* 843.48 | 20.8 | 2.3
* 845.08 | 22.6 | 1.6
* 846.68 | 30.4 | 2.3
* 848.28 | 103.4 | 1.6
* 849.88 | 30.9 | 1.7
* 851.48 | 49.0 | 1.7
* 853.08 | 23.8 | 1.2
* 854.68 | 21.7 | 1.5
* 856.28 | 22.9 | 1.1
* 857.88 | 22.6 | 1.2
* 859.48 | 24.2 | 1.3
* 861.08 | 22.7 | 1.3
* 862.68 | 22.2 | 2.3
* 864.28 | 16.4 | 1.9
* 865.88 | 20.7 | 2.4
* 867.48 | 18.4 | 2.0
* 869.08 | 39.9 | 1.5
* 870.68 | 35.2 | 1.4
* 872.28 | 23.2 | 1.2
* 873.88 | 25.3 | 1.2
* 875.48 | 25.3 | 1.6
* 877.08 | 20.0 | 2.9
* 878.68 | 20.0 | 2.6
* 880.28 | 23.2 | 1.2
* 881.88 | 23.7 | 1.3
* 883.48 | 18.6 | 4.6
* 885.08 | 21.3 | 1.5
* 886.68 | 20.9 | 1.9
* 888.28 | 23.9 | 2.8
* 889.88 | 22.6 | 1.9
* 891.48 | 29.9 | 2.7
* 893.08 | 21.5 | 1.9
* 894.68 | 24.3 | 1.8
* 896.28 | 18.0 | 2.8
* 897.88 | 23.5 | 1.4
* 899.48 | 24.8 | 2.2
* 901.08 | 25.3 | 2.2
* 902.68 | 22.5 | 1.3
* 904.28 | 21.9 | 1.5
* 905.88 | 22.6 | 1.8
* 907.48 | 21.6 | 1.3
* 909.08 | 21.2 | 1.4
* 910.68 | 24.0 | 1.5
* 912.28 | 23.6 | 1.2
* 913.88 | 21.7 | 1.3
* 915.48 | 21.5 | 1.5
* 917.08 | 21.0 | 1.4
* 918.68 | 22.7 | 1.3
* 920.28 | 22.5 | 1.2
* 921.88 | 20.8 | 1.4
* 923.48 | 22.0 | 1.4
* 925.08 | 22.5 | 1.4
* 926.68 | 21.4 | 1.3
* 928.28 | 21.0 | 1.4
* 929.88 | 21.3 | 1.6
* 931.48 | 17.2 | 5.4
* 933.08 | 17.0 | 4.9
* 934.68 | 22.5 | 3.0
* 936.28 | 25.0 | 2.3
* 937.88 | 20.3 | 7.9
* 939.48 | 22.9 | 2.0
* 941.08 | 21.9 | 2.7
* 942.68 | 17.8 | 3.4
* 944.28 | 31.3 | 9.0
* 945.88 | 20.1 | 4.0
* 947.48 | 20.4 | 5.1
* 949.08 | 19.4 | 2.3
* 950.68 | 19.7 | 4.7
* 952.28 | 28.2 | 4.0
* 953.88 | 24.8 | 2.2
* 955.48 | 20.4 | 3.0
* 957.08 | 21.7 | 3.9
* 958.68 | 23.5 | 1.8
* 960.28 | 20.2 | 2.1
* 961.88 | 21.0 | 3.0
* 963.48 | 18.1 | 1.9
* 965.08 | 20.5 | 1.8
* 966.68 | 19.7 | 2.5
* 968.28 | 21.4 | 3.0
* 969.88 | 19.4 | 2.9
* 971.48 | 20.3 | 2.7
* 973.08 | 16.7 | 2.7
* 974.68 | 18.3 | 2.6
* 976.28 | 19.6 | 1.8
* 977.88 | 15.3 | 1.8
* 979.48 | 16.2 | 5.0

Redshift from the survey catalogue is 0.293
